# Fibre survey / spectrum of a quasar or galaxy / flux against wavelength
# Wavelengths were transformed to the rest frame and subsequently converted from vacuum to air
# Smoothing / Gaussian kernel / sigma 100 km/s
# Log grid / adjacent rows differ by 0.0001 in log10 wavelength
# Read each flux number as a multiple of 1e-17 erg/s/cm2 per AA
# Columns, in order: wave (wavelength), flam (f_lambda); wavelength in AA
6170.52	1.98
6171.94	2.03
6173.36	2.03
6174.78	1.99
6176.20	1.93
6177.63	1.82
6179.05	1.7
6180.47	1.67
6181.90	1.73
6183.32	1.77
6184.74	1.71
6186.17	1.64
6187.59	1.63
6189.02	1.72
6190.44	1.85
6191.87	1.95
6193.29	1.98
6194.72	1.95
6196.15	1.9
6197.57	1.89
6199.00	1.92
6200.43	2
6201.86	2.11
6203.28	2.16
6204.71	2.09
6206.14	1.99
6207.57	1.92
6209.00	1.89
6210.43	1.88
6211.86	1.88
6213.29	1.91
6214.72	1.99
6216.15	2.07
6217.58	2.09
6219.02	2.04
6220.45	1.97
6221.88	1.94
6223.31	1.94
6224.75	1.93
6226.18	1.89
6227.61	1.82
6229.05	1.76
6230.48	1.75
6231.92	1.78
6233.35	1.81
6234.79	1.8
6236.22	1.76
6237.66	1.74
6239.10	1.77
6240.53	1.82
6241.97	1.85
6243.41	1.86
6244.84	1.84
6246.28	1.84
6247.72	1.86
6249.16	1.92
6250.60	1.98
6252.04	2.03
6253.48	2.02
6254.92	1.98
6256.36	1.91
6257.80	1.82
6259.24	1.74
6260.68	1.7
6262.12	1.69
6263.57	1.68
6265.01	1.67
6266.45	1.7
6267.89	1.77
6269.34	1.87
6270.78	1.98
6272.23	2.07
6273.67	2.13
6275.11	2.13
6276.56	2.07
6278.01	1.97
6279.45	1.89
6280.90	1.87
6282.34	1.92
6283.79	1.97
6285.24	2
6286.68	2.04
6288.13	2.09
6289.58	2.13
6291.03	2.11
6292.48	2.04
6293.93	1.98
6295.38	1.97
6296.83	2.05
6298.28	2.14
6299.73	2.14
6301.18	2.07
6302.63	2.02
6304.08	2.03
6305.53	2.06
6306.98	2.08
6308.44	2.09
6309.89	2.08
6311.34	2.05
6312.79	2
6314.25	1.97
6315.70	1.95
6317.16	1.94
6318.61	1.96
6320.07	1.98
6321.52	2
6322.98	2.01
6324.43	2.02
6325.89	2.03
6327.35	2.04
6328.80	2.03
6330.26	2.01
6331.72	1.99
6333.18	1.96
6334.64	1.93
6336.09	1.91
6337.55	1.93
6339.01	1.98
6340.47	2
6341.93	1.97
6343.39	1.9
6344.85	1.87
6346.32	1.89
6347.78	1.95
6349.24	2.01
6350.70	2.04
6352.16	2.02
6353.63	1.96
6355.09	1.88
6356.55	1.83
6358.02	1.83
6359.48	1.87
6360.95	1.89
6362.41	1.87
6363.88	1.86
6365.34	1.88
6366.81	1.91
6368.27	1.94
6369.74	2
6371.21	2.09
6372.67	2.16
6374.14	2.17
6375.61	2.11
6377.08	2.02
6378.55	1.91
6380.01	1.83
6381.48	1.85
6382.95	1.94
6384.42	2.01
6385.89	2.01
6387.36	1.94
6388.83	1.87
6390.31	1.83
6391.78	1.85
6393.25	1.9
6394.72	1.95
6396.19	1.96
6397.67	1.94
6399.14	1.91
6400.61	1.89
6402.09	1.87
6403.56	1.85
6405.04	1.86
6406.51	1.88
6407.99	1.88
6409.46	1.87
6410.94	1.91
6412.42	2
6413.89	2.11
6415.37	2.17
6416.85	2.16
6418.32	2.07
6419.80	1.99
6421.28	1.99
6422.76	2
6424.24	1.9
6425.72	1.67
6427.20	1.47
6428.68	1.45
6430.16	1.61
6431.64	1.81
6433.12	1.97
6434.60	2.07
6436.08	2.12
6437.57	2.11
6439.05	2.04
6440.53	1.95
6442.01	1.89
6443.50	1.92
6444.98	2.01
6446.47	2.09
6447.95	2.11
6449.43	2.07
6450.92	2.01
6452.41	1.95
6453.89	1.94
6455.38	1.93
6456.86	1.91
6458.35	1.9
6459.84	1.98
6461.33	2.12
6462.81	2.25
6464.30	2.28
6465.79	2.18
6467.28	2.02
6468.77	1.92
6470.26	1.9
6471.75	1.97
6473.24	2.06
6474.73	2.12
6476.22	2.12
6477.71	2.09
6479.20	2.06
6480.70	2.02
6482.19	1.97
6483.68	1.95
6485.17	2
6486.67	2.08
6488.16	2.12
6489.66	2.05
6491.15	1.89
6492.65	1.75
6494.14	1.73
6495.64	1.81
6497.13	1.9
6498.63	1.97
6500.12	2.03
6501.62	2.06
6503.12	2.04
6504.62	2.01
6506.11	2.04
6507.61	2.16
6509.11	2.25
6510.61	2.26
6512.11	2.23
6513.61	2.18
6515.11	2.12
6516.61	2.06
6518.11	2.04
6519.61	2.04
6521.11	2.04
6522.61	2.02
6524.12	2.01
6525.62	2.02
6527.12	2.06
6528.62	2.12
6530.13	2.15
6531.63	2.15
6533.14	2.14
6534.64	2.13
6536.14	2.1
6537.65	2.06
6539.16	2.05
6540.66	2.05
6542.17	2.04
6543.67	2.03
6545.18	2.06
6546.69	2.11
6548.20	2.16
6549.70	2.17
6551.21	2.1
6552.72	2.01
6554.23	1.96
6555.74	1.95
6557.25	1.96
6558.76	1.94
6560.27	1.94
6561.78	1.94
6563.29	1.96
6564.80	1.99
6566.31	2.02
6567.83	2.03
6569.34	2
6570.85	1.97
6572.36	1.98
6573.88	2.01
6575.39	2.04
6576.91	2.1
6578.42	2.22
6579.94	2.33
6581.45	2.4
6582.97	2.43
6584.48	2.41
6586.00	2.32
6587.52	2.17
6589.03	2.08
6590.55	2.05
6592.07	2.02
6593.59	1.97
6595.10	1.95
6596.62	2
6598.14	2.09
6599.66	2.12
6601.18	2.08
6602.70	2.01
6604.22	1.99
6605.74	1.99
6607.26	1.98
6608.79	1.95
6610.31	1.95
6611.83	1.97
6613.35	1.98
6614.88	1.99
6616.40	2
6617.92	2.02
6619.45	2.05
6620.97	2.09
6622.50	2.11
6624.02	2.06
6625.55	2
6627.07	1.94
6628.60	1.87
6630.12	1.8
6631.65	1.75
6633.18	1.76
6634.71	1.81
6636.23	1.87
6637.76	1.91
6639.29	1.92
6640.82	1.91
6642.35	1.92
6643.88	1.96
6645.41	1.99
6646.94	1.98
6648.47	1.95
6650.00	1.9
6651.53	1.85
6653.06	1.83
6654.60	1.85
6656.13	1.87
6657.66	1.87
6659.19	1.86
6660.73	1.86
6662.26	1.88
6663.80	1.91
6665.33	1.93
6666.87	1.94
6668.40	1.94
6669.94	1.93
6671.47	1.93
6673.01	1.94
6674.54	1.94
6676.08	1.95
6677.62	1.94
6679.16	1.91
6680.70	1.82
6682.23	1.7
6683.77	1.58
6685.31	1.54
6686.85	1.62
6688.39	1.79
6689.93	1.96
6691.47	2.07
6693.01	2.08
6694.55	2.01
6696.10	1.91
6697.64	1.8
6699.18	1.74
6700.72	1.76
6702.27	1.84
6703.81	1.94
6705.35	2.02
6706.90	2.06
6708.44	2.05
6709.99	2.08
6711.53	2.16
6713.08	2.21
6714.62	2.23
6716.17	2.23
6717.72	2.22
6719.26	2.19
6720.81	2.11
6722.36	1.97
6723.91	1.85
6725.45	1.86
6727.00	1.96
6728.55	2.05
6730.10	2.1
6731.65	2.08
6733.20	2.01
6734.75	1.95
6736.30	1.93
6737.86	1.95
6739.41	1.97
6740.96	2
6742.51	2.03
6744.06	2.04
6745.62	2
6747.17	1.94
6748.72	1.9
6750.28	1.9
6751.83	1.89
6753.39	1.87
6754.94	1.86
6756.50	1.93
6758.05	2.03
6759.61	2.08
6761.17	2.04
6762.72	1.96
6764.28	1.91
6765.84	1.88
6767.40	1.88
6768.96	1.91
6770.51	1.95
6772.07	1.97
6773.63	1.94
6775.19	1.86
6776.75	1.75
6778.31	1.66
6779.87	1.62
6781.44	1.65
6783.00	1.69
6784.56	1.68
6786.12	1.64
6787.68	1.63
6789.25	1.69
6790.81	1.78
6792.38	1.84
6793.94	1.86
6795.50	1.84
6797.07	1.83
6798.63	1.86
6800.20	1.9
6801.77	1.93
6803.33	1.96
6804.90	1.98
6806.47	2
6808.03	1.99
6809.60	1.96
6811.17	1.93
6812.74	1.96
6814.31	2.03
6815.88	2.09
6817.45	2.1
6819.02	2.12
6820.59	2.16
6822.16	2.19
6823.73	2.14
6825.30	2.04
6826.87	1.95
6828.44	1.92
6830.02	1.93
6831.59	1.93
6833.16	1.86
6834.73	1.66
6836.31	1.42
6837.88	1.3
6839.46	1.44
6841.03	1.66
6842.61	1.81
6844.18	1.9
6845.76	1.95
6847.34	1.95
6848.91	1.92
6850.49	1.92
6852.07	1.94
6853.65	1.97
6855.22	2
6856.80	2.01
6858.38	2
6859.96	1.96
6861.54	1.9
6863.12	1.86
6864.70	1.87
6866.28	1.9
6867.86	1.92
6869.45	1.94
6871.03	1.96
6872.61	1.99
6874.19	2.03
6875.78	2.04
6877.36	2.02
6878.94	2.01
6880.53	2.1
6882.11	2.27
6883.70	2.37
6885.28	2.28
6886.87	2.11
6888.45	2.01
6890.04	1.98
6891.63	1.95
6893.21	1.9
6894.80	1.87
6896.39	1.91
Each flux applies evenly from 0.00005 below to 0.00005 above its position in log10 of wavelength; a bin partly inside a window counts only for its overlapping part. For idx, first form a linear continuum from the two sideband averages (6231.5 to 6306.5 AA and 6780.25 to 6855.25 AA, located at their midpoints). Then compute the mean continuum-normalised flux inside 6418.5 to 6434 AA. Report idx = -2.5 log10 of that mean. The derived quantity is 0.07 mag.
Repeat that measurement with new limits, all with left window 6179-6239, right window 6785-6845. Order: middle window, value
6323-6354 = -0.054 mag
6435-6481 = -0.087 mag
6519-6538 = -0.112 mag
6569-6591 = -0.159 mag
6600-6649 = -0.046 mag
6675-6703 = 0.023 mag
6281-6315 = -0.090 mag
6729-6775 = -0.049 mag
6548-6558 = -0.090 mag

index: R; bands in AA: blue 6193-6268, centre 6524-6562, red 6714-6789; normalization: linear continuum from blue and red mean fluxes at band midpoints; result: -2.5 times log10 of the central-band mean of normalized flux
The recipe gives -0.08 mag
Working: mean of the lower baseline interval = 1.89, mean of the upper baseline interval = 1.93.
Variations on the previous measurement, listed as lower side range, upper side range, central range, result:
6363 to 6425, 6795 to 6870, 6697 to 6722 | -0.063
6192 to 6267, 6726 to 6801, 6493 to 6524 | -0.086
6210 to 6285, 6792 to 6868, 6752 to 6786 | 0.028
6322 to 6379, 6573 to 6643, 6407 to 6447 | 0.029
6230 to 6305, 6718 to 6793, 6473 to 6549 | -0.077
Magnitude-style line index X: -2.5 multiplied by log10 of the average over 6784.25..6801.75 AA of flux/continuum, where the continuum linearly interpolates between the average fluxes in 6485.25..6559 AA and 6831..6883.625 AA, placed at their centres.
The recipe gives 0.08 mag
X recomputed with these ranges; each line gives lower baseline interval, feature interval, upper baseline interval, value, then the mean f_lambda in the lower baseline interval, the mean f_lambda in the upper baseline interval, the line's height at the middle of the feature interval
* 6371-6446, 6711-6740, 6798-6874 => -0.07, 1.94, 1.92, 1.92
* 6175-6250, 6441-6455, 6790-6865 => -0.06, 1.87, 1.91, 1.89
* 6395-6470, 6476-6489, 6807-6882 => -0.05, 1.96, 1.93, 1.96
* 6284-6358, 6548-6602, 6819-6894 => -0.06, 2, 1.95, 1.97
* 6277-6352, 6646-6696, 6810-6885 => 0.05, 2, 1.95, 1.96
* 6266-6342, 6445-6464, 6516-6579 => 0.00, 2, 2.05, 2.03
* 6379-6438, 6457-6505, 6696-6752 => -0.04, 1.91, 2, 1.93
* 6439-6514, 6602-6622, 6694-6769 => 0.00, 2.02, 1.99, 2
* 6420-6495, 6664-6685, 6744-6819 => 0.02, 1.97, 1.89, 1.92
